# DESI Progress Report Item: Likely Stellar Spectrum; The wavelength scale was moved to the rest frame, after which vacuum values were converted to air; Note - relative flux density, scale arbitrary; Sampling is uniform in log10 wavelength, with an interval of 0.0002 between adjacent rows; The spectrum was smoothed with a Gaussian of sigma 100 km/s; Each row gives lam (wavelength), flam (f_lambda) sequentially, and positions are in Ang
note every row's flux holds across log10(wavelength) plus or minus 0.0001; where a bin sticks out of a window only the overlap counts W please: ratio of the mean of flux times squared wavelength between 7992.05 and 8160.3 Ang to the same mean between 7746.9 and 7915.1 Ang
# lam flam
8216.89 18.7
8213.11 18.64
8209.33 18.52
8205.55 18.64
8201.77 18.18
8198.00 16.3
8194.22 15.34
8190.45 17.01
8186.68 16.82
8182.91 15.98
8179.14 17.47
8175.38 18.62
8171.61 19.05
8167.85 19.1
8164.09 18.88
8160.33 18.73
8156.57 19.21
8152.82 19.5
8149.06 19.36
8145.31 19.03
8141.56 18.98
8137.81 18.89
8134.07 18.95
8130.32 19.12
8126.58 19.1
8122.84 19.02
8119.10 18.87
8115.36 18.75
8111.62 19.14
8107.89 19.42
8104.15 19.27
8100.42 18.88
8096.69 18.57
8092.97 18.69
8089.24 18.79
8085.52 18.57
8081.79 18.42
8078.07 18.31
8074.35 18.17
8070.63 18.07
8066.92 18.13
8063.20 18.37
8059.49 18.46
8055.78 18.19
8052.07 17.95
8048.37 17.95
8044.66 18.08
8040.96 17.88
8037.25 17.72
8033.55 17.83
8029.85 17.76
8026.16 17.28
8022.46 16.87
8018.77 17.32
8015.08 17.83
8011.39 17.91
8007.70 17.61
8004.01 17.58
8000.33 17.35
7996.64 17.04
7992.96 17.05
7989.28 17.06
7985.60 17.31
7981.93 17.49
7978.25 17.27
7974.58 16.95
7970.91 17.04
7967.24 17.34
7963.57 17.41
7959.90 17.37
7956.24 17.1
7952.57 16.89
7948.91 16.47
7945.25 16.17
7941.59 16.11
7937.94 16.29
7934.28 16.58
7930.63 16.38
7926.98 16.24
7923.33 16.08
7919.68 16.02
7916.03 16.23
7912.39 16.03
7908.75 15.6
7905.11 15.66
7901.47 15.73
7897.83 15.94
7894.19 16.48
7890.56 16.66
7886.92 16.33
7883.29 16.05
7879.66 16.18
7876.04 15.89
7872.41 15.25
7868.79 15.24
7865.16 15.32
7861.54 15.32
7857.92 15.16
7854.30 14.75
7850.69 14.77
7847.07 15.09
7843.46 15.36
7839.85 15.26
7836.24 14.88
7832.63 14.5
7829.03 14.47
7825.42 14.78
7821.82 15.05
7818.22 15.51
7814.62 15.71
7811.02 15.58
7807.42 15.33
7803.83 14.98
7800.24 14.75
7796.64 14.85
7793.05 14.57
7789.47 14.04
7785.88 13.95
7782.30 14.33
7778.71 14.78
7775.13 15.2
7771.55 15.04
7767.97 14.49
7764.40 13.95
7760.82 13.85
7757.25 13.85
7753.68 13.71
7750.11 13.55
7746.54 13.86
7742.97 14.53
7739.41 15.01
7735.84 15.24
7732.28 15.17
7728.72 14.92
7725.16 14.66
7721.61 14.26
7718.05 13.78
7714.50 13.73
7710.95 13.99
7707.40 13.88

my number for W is 1.29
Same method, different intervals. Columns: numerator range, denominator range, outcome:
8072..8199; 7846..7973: 1.21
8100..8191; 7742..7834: 1.40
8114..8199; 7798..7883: 1.31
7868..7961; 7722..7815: 1.15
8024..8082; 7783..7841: 1.29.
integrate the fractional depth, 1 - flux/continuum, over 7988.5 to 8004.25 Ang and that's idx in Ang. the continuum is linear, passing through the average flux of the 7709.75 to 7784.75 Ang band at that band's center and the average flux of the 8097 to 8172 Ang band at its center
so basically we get 0.2 Ang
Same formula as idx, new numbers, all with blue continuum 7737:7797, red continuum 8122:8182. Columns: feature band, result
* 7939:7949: 0.13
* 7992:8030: -0.43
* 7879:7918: -0.48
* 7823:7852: 0.51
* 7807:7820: -0.59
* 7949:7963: -0.42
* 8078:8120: -1.30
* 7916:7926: 0.03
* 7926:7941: -0.06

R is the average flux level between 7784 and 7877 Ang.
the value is 15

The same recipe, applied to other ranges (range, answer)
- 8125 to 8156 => 19.1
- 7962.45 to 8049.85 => 17.5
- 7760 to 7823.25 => 14.8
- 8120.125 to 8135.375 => 19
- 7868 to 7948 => 16.1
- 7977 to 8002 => 17.2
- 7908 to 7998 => 16.7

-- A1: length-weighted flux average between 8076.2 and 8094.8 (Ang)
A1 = 18.5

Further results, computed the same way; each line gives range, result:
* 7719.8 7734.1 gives 14.8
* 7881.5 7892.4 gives 16.3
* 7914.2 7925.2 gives 16.1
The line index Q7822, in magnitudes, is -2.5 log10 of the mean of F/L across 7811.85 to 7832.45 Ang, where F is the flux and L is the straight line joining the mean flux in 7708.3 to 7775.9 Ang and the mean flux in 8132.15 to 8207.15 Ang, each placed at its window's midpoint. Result 0.00 mag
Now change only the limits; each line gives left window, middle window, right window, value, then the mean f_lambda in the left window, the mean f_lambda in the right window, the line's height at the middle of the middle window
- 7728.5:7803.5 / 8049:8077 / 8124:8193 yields -0.04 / 14.5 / 18.5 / 17.5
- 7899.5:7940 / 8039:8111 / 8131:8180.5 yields -0.03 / 16.1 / 18.9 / 18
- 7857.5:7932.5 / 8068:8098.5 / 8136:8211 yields -0.06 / 15.9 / 18.2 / 17.4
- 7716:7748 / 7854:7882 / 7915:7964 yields 0.03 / 14.6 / 16.5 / 15.8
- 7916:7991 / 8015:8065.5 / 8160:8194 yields -0.04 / 16.8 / 17.8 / 17.2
